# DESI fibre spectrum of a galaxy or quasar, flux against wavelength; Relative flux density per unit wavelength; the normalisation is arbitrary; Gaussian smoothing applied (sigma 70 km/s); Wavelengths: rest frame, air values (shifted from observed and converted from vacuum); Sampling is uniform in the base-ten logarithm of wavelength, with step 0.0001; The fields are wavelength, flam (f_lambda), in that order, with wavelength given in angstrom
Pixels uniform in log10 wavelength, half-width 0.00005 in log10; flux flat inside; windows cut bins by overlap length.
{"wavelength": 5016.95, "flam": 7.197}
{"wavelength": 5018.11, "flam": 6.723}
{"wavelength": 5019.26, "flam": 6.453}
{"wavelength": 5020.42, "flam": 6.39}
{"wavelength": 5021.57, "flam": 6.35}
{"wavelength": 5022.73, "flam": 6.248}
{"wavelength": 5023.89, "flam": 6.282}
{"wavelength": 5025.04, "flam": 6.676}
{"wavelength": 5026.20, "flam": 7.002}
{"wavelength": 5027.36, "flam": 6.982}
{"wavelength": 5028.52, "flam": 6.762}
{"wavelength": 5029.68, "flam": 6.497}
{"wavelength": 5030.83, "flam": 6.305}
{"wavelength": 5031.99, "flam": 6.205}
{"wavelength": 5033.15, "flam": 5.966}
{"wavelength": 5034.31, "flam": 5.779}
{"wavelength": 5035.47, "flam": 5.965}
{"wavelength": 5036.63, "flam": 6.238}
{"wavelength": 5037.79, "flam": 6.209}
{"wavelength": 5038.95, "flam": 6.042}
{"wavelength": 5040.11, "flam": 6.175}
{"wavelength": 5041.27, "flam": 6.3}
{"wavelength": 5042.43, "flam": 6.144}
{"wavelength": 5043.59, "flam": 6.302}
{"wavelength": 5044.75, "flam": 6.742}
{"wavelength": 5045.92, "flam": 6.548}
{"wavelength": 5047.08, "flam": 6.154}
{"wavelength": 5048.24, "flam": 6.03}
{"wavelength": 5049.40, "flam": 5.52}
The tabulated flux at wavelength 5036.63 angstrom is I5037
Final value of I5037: 6.238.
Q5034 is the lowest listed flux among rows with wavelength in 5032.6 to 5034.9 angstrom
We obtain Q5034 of 5.779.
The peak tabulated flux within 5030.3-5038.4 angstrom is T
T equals 6.305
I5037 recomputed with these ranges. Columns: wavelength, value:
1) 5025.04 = 6.676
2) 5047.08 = 6.154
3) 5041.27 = 6.3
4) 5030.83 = 6.305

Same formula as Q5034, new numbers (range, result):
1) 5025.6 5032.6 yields 6.205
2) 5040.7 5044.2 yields 6.144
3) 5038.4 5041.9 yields 6.042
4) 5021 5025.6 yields 6.248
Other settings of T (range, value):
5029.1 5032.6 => 6.497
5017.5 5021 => 6.723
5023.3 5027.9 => 7.002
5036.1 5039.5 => 6.238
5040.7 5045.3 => 6.742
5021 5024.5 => 6.35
